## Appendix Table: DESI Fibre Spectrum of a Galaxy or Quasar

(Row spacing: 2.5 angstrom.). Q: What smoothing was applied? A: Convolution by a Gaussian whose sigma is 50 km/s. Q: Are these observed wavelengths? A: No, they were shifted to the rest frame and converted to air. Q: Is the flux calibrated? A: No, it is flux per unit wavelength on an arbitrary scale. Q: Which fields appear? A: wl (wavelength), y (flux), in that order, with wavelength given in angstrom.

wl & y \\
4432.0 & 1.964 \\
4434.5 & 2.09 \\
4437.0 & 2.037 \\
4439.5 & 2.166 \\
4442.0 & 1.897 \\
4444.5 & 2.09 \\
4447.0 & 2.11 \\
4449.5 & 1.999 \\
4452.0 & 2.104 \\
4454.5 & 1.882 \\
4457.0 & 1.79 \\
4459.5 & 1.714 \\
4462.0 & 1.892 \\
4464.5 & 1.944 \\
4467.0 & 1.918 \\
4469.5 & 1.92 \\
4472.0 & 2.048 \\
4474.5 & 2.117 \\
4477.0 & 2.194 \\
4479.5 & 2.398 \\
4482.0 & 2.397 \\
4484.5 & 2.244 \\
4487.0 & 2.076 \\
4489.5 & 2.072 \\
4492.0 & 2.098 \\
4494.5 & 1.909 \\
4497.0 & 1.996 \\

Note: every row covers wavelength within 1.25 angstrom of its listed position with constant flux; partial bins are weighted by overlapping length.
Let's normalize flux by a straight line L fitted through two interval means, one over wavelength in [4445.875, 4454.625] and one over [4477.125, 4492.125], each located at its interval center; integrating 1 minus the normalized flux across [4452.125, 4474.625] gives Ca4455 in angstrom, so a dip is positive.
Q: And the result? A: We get 2.10 angstrom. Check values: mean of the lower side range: 2.04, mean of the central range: 1.91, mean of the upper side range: 2.22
